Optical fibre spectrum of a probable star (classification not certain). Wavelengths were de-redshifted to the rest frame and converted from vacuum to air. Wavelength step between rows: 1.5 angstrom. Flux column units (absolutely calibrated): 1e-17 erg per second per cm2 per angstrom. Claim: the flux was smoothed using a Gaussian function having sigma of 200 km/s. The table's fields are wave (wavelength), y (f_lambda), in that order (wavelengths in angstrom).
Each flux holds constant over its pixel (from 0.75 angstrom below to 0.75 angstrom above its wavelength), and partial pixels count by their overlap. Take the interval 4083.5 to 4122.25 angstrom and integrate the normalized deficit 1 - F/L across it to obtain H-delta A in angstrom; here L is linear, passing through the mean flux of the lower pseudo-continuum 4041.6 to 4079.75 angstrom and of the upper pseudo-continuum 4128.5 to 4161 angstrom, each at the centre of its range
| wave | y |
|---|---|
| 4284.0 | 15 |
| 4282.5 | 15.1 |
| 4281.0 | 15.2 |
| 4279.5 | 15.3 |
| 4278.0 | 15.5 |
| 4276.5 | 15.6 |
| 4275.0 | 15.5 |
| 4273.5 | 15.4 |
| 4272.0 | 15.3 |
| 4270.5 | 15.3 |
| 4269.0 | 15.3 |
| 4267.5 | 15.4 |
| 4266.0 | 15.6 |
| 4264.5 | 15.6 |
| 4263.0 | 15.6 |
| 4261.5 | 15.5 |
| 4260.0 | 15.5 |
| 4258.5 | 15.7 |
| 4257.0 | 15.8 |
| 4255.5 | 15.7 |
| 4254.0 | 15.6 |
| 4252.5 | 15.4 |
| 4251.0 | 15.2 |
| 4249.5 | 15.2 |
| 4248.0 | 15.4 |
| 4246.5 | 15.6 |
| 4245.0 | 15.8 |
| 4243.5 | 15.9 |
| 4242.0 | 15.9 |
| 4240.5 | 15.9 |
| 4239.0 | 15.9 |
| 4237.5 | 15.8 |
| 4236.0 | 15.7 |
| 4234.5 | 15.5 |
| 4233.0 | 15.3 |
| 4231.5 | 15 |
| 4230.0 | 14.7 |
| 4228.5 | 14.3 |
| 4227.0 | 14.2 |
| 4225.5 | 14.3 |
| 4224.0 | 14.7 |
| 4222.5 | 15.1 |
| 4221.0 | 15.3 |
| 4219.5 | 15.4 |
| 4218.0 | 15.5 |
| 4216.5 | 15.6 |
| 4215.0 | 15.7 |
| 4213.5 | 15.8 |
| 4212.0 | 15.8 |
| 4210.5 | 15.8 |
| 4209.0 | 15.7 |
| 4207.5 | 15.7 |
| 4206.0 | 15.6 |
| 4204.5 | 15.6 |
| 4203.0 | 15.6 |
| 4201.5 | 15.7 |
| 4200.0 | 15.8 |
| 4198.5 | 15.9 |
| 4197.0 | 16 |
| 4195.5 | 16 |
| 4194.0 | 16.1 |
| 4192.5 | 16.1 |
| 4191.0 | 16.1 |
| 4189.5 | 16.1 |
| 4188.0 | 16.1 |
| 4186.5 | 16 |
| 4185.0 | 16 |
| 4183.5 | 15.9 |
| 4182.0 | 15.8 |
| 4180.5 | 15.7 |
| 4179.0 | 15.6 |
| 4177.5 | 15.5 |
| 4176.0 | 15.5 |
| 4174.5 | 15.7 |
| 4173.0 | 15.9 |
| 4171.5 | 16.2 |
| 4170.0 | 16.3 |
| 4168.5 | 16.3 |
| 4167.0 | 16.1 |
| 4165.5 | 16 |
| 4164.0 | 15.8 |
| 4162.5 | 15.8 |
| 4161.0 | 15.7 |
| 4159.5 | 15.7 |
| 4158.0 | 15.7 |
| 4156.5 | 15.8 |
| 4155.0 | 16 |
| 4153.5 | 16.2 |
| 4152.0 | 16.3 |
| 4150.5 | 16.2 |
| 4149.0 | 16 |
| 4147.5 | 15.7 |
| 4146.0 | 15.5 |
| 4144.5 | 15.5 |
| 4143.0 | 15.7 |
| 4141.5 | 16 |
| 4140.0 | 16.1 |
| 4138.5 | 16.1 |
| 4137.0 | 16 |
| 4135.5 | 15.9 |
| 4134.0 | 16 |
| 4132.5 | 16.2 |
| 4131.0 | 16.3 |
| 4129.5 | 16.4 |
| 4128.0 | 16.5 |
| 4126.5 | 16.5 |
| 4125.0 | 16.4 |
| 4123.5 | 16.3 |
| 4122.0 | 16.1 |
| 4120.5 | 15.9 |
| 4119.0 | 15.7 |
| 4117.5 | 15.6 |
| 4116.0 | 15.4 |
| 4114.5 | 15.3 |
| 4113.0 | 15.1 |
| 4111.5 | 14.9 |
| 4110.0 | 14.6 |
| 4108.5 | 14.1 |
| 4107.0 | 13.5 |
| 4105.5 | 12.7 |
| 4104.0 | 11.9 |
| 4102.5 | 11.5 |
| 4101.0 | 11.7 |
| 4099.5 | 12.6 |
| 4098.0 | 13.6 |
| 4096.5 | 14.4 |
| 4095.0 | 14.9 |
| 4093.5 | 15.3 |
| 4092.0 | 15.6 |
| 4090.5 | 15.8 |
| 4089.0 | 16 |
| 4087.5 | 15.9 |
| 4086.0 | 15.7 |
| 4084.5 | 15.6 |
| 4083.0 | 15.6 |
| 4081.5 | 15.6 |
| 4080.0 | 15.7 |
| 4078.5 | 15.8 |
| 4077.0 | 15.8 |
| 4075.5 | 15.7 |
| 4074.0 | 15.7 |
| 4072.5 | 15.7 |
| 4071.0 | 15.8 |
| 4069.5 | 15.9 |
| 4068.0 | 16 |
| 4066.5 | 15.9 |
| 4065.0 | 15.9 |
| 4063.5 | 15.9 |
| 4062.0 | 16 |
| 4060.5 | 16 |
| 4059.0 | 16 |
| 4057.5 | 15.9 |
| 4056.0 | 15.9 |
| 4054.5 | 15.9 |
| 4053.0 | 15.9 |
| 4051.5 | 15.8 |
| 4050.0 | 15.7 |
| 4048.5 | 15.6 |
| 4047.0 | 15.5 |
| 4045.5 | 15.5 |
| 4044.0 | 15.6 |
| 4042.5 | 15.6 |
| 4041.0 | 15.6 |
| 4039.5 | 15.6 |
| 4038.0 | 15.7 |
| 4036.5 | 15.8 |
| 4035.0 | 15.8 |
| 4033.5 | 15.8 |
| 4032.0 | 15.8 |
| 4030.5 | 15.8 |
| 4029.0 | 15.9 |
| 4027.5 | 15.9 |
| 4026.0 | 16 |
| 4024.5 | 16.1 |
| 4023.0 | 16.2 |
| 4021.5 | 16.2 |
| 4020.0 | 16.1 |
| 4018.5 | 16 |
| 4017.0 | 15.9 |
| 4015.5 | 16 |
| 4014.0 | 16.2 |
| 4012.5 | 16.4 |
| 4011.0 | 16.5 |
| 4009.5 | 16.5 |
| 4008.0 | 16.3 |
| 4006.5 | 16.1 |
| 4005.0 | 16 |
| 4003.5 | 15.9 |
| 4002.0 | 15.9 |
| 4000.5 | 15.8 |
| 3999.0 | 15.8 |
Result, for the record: 3.18 angstrom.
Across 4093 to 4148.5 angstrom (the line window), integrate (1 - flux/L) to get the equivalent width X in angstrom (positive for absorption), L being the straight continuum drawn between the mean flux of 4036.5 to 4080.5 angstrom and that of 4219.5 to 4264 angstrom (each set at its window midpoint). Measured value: 2.0 angstrom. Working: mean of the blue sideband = 15.8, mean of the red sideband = 15.4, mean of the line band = 15.1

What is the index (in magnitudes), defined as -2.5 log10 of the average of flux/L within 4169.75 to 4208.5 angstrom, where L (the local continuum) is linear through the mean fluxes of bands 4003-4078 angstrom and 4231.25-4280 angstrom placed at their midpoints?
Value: -0.014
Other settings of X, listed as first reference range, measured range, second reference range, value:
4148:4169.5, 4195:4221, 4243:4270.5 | 0.1 angstrom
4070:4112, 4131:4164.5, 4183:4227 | -1.6 angstrom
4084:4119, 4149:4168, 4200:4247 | -1.3 angstrom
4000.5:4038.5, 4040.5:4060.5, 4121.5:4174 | 0.4 angstrom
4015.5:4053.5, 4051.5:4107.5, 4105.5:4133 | 1.9 angstrom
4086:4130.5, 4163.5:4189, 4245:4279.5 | -1.3 angstrom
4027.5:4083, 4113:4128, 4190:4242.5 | -0.2 angstrom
